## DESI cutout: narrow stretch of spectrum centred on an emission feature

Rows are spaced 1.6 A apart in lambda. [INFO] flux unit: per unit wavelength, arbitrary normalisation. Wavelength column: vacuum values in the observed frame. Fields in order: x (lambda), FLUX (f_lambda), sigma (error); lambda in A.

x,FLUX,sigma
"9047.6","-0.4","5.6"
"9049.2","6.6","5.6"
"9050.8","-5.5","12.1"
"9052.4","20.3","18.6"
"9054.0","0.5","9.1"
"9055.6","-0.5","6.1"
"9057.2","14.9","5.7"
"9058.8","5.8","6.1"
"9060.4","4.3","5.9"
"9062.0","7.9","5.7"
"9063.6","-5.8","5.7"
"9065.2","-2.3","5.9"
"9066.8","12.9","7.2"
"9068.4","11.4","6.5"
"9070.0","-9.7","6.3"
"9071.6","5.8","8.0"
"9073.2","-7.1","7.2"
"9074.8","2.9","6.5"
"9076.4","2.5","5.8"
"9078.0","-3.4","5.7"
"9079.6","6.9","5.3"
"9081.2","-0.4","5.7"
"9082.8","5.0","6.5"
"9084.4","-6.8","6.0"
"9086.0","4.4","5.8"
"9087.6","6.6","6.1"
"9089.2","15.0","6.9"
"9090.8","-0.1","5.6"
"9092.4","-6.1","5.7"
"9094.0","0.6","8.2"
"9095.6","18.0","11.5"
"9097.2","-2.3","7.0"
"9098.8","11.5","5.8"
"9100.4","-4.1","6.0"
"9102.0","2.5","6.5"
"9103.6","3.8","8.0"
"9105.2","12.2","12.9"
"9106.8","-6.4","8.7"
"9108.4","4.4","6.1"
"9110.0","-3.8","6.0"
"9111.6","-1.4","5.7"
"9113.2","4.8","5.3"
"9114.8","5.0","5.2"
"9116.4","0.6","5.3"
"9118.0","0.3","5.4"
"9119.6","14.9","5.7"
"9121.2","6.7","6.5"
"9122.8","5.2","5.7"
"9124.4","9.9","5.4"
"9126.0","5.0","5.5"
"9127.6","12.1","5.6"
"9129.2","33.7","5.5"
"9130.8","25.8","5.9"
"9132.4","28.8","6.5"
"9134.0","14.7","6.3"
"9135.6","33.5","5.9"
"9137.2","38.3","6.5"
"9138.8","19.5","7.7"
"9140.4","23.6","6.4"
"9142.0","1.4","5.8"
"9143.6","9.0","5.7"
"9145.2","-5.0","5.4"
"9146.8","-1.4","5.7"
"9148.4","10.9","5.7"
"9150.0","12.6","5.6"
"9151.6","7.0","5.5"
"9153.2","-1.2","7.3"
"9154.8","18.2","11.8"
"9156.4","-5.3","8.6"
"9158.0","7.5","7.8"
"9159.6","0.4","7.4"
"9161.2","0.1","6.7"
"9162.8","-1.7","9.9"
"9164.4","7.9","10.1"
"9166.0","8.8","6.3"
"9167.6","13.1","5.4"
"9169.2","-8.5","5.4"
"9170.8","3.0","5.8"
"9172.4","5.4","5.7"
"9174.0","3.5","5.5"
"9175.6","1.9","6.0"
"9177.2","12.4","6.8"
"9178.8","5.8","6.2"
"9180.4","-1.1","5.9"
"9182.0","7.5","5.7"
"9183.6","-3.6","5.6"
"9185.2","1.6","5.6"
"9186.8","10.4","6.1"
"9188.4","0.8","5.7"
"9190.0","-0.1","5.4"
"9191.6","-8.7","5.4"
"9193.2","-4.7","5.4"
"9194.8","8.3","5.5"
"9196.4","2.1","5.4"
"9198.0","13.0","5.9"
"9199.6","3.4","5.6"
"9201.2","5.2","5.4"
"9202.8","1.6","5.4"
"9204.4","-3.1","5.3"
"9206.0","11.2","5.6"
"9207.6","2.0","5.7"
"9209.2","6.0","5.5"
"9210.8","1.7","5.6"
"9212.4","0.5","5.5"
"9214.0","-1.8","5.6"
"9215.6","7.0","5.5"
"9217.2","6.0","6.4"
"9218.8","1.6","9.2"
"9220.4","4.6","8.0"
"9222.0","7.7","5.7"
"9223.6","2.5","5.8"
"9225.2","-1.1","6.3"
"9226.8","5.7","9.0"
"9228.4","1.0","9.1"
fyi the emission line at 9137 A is [O II] 3727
